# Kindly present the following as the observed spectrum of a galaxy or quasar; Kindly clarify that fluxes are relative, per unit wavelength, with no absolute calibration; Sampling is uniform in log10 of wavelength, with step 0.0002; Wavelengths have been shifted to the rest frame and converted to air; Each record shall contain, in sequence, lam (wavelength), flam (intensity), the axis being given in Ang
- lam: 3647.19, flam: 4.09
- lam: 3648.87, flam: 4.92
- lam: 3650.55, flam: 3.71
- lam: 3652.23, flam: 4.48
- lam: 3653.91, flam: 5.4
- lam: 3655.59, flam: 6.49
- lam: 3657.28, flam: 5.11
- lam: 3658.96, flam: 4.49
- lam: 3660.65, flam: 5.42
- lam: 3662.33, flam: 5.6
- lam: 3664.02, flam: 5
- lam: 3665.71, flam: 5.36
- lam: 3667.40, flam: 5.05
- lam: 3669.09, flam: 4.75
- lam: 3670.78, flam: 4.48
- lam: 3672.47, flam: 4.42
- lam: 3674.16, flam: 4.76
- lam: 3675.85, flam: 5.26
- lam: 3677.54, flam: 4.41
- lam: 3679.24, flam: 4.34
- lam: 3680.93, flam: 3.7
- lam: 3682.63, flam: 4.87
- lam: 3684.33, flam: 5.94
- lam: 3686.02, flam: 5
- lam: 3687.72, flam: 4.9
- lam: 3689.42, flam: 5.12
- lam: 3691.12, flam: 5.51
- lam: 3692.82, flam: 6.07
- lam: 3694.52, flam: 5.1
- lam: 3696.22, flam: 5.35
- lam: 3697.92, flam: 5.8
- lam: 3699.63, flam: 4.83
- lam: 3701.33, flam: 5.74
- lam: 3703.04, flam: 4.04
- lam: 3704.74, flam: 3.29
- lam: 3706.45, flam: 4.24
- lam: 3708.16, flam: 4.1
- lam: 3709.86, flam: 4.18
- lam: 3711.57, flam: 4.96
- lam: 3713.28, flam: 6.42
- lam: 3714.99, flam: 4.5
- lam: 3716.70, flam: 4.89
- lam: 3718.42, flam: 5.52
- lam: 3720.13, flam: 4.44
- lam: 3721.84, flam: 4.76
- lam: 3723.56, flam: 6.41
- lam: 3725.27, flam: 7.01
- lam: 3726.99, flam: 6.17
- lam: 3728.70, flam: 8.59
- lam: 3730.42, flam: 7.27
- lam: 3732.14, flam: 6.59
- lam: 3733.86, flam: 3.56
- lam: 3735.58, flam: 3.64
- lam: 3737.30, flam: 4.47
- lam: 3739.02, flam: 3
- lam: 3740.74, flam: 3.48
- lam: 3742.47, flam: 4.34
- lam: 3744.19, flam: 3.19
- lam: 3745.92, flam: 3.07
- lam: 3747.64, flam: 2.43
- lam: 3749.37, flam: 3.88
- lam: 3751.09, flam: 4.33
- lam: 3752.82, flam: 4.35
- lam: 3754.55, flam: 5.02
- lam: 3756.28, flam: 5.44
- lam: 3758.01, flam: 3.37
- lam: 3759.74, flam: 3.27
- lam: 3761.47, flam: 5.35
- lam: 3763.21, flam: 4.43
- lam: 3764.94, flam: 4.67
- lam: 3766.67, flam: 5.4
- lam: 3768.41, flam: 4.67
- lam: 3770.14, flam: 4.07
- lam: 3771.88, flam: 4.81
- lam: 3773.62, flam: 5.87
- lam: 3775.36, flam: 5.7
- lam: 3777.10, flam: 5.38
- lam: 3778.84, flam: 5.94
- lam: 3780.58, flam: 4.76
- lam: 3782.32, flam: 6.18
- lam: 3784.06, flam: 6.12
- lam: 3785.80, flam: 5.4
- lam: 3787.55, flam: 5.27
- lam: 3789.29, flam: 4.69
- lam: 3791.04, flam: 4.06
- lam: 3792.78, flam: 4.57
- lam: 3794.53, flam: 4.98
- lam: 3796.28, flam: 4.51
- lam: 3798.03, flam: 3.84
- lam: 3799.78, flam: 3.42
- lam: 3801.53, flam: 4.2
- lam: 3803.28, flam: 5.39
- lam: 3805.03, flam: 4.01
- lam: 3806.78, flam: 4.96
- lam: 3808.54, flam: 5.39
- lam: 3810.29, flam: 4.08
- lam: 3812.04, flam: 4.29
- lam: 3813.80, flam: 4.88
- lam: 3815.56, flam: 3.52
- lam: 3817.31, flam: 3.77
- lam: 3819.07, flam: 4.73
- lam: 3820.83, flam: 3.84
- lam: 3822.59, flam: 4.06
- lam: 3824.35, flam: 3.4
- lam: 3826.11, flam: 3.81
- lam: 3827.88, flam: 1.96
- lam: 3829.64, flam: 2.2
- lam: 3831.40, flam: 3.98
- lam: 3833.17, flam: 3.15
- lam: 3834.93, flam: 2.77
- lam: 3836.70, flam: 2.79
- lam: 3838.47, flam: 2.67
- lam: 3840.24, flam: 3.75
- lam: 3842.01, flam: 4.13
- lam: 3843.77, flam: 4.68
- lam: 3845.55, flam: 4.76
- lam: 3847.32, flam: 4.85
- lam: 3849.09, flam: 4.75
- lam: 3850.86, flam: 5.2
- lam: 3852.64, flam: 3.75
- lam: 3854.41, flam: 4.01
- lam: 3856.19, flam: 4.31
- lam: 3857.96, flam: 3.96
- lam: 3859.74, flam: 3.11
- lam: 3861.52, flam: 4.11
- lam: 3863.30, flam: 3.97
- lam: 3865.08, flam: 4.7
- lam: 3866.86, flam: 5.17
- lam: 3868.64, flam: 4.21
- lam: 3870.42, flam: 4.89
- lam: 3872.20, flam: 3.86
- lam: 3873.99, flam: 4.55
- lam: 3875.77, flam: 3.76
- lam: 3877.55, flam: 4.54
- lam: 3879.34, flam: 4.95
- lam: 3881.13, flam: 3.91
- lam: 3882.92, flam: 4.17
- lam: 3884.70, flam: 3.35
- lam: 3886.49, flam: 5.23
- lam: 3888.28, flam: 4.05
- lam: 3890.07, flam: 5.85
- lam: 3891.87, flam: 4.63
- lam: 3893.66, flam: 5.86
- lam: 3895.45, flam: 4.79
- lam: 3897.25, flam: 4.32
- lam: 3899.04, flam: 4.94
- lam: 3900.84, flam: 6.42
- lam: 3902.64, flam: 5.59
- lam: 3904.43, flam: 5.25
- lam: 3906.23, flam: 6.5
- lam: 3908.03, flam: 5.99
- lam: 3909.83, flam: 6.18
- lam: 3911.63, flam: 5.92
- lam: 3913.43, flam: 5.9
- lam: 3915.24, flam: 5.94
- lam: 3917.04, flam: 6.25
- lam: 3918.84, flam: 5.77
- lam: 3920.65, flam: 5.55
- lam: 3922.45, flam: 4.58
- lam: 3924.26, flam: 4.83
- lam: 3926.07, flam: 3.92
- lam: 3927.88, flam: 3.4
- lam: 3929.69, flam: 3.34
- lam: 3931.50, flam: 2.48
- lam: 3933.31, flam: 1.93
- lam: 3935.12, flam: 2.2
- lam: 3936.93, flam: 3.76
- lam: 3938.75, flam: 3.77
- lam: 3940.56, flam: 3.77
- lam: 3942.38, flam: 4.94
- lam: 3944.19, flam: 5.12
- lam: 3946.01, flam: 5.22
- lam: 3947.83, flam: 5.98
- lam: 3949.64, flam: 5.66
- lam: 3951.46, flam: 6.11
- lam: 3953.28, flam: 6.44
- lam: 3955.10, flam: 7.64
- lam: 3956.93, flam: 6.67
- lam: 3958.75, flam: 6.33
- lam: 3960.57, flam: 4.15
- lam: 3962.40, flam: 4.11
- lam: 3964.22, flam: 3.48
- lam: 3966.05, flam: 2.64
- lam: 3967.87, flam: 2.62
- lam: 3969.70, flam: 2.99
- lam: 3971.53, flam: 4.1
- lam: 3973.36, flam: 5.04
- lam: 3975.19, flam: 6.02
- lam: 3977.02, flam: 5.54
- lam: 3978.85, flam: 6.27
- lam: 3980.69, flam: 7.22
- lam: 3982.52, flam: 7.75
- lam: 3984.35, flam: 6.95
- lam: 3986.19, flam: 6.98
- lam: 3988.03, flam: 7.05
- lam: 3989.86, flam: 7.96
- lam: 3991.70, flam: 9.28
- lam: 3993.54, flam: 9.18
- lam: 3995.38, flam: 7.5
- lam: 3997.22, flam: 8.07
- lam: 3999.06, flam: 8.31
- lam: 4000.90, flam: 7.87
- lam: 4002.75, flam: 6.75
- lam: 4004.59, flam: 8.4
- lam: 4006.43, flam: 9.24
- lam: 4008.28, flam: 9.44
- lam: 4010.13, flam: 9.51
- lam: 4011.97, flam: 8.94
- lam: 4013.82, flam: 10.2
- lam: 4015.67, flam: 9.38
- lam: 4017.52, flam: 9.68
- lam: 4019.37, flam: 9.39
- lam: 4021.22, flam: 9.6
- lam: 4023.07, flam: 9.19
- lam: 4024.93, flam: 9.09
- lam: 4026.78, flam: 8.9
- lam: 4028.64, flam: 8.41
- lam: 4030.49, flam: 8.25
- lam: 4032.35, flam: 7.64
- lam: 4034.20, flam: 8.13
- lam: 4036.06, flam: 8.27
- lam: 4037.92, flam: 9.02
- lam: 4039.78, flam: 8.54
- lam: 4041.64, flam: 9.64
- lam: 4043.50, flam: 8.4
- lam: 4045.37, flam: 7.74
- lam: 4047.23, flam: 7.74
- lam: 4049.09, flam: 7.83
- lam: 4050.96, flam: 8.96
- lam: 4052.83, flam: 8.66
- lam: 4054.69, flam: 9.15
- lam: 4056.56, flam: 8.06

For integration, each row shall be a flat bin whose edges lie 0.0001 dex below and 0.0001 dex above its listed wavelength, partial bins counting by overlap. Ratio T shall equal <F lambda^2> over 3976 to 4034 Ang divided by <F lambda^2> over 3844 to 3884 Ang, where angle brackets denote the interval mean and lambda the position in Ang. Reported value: 2.1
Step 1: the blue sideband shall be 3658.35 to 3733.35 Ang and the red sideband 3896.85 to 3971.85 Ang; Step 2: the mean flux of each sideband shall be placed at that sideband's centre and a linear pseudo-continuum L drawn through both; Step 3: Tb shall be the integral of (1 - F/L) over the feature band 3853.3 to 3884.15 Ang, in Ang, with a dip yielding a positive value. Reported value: 4.38 Ang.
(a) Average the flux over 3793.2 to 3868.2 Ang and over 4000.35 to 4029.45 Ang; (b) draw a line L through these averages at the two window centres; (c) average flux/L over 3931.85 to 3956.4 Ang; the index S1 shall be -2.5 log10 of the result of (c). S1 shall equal 0.437 mag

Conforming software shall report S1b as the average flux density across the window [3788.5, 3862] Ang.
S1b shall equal 4.03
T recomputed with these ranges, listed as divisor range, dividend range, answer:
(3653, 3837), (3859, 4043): 1.45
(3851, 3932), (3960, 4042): 1.67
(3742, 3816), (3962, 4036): 1.82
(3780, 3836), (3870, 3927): 1.25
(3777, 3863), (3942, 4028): 1.81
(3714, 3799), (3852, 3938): 1.02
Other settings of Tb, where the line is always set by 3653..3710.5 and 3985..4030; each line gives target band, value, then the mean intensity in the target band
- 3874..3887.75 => 5.6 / 4.29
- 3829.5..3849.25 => 8.9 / 3.73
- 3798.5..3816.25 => 5.5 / 4.41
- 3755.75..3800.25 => 8.7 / 4.86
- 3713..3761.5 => 7.0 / 4.75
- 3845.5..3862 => 6.3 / 4.26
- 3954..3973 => 8.5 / 4.51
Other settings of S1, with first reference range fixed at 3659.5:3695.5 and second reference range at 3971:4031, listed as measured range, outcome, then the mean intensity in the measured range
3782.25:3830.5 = 0.40 mag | 4.31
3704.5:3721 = 0.14 mag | 4.71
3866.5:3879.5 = 0.47 mag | 4.44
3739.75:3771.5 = 0.35 mag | 4.16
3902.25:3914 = 0.21 mag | 5.92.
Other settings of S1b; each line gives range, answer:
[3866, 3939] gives 4.7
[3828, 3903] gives 4.27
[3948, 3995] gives 5.95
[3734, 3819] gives 4.49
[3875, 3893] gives 4.47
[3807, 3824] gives 4.28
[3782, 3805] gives 4.75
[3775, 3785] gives 5.68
